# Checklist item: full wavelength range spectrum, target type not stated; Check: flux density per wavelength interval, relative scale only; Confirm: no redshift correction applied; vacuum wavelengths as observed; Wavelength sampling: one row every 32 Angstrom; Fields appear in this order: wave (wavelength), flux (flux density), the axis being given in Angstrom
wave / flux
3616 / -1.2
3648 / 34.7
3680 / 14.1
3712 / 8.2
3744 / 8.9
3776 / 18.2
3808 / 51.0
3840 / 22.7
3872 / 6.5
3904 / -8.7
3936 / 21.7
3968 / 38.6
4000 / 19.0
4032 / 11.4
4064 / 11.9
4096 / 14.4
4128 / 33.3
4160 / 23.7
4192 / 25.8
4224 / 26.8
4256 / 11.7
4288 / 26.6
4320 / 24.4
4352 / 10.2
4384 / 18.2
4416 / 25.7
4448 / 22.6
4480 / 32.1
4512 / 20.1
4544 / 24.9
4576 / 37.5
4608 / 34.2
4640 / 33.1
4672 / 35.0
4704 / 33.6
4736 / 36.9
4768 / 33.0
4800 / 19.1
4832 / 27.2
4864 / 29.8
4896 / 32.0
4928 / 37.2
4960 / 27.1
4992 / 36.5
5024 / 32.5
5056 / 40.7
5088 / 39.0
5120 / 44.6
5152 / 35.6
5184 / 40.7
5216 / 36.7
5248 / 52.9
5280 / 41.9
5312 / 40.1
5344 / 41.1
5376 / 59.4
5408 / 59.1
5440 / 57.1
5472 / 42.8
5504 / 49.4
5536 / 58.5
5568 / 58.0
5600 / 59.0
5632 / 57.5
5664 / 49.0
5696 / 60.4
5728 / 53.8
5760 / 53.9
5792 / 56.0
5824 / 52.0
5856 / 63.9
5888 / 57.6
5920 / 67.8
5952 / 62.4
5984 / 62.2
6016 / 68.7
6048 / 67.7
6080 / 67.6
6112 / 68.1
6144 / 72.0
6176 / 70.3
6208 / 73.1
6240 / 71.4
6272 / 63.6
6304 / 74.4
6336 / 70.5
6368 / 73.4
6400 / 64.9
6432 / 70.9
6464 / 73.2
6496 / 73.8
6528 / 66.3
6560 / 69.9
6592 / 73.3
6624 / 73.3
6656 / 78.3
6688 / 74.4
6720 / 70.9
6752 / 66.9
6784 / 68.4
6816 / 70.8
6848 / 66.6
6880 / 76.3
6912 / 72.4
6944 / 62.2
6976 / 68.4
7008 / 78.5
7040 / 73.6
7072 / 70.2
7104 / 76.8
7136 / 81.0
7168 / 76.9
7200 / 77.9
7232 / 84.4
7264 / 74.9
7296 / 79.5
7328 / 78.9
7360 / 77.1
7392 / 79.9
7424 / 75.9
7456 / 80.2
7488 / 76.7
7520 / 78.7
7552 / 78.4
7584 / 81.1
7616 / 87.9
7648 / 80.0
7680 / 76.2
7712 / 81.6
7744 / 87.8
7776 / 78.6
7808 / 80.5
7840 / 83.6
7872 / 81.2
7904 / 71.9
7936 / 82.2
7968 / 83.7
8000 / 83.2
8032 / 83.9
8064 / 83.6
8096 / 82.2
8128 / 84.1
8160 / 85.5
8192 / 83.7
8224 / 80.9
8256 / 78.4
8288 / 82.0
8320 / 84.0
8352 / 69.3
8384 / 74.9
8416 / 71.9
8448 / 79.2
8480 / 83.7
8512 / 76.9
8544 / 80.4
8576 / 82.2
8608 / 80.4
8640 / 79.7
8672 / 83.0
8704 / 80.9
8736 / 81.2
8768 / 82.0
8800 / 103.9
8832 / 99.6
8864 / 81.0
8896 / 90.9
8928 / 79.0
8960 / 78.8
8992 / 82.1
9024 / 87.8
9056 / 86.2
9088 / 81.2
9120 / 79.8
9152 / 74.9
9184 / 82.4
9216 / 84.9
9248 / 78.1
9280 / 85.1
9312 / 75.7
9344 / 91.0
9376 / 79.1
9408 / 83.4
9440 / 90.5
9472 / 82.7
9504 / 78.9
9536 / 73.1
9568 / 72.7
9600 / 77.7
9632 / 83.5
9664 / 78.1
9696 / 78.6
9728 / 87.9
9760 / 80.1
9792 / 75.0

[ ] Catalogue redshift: 0.343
